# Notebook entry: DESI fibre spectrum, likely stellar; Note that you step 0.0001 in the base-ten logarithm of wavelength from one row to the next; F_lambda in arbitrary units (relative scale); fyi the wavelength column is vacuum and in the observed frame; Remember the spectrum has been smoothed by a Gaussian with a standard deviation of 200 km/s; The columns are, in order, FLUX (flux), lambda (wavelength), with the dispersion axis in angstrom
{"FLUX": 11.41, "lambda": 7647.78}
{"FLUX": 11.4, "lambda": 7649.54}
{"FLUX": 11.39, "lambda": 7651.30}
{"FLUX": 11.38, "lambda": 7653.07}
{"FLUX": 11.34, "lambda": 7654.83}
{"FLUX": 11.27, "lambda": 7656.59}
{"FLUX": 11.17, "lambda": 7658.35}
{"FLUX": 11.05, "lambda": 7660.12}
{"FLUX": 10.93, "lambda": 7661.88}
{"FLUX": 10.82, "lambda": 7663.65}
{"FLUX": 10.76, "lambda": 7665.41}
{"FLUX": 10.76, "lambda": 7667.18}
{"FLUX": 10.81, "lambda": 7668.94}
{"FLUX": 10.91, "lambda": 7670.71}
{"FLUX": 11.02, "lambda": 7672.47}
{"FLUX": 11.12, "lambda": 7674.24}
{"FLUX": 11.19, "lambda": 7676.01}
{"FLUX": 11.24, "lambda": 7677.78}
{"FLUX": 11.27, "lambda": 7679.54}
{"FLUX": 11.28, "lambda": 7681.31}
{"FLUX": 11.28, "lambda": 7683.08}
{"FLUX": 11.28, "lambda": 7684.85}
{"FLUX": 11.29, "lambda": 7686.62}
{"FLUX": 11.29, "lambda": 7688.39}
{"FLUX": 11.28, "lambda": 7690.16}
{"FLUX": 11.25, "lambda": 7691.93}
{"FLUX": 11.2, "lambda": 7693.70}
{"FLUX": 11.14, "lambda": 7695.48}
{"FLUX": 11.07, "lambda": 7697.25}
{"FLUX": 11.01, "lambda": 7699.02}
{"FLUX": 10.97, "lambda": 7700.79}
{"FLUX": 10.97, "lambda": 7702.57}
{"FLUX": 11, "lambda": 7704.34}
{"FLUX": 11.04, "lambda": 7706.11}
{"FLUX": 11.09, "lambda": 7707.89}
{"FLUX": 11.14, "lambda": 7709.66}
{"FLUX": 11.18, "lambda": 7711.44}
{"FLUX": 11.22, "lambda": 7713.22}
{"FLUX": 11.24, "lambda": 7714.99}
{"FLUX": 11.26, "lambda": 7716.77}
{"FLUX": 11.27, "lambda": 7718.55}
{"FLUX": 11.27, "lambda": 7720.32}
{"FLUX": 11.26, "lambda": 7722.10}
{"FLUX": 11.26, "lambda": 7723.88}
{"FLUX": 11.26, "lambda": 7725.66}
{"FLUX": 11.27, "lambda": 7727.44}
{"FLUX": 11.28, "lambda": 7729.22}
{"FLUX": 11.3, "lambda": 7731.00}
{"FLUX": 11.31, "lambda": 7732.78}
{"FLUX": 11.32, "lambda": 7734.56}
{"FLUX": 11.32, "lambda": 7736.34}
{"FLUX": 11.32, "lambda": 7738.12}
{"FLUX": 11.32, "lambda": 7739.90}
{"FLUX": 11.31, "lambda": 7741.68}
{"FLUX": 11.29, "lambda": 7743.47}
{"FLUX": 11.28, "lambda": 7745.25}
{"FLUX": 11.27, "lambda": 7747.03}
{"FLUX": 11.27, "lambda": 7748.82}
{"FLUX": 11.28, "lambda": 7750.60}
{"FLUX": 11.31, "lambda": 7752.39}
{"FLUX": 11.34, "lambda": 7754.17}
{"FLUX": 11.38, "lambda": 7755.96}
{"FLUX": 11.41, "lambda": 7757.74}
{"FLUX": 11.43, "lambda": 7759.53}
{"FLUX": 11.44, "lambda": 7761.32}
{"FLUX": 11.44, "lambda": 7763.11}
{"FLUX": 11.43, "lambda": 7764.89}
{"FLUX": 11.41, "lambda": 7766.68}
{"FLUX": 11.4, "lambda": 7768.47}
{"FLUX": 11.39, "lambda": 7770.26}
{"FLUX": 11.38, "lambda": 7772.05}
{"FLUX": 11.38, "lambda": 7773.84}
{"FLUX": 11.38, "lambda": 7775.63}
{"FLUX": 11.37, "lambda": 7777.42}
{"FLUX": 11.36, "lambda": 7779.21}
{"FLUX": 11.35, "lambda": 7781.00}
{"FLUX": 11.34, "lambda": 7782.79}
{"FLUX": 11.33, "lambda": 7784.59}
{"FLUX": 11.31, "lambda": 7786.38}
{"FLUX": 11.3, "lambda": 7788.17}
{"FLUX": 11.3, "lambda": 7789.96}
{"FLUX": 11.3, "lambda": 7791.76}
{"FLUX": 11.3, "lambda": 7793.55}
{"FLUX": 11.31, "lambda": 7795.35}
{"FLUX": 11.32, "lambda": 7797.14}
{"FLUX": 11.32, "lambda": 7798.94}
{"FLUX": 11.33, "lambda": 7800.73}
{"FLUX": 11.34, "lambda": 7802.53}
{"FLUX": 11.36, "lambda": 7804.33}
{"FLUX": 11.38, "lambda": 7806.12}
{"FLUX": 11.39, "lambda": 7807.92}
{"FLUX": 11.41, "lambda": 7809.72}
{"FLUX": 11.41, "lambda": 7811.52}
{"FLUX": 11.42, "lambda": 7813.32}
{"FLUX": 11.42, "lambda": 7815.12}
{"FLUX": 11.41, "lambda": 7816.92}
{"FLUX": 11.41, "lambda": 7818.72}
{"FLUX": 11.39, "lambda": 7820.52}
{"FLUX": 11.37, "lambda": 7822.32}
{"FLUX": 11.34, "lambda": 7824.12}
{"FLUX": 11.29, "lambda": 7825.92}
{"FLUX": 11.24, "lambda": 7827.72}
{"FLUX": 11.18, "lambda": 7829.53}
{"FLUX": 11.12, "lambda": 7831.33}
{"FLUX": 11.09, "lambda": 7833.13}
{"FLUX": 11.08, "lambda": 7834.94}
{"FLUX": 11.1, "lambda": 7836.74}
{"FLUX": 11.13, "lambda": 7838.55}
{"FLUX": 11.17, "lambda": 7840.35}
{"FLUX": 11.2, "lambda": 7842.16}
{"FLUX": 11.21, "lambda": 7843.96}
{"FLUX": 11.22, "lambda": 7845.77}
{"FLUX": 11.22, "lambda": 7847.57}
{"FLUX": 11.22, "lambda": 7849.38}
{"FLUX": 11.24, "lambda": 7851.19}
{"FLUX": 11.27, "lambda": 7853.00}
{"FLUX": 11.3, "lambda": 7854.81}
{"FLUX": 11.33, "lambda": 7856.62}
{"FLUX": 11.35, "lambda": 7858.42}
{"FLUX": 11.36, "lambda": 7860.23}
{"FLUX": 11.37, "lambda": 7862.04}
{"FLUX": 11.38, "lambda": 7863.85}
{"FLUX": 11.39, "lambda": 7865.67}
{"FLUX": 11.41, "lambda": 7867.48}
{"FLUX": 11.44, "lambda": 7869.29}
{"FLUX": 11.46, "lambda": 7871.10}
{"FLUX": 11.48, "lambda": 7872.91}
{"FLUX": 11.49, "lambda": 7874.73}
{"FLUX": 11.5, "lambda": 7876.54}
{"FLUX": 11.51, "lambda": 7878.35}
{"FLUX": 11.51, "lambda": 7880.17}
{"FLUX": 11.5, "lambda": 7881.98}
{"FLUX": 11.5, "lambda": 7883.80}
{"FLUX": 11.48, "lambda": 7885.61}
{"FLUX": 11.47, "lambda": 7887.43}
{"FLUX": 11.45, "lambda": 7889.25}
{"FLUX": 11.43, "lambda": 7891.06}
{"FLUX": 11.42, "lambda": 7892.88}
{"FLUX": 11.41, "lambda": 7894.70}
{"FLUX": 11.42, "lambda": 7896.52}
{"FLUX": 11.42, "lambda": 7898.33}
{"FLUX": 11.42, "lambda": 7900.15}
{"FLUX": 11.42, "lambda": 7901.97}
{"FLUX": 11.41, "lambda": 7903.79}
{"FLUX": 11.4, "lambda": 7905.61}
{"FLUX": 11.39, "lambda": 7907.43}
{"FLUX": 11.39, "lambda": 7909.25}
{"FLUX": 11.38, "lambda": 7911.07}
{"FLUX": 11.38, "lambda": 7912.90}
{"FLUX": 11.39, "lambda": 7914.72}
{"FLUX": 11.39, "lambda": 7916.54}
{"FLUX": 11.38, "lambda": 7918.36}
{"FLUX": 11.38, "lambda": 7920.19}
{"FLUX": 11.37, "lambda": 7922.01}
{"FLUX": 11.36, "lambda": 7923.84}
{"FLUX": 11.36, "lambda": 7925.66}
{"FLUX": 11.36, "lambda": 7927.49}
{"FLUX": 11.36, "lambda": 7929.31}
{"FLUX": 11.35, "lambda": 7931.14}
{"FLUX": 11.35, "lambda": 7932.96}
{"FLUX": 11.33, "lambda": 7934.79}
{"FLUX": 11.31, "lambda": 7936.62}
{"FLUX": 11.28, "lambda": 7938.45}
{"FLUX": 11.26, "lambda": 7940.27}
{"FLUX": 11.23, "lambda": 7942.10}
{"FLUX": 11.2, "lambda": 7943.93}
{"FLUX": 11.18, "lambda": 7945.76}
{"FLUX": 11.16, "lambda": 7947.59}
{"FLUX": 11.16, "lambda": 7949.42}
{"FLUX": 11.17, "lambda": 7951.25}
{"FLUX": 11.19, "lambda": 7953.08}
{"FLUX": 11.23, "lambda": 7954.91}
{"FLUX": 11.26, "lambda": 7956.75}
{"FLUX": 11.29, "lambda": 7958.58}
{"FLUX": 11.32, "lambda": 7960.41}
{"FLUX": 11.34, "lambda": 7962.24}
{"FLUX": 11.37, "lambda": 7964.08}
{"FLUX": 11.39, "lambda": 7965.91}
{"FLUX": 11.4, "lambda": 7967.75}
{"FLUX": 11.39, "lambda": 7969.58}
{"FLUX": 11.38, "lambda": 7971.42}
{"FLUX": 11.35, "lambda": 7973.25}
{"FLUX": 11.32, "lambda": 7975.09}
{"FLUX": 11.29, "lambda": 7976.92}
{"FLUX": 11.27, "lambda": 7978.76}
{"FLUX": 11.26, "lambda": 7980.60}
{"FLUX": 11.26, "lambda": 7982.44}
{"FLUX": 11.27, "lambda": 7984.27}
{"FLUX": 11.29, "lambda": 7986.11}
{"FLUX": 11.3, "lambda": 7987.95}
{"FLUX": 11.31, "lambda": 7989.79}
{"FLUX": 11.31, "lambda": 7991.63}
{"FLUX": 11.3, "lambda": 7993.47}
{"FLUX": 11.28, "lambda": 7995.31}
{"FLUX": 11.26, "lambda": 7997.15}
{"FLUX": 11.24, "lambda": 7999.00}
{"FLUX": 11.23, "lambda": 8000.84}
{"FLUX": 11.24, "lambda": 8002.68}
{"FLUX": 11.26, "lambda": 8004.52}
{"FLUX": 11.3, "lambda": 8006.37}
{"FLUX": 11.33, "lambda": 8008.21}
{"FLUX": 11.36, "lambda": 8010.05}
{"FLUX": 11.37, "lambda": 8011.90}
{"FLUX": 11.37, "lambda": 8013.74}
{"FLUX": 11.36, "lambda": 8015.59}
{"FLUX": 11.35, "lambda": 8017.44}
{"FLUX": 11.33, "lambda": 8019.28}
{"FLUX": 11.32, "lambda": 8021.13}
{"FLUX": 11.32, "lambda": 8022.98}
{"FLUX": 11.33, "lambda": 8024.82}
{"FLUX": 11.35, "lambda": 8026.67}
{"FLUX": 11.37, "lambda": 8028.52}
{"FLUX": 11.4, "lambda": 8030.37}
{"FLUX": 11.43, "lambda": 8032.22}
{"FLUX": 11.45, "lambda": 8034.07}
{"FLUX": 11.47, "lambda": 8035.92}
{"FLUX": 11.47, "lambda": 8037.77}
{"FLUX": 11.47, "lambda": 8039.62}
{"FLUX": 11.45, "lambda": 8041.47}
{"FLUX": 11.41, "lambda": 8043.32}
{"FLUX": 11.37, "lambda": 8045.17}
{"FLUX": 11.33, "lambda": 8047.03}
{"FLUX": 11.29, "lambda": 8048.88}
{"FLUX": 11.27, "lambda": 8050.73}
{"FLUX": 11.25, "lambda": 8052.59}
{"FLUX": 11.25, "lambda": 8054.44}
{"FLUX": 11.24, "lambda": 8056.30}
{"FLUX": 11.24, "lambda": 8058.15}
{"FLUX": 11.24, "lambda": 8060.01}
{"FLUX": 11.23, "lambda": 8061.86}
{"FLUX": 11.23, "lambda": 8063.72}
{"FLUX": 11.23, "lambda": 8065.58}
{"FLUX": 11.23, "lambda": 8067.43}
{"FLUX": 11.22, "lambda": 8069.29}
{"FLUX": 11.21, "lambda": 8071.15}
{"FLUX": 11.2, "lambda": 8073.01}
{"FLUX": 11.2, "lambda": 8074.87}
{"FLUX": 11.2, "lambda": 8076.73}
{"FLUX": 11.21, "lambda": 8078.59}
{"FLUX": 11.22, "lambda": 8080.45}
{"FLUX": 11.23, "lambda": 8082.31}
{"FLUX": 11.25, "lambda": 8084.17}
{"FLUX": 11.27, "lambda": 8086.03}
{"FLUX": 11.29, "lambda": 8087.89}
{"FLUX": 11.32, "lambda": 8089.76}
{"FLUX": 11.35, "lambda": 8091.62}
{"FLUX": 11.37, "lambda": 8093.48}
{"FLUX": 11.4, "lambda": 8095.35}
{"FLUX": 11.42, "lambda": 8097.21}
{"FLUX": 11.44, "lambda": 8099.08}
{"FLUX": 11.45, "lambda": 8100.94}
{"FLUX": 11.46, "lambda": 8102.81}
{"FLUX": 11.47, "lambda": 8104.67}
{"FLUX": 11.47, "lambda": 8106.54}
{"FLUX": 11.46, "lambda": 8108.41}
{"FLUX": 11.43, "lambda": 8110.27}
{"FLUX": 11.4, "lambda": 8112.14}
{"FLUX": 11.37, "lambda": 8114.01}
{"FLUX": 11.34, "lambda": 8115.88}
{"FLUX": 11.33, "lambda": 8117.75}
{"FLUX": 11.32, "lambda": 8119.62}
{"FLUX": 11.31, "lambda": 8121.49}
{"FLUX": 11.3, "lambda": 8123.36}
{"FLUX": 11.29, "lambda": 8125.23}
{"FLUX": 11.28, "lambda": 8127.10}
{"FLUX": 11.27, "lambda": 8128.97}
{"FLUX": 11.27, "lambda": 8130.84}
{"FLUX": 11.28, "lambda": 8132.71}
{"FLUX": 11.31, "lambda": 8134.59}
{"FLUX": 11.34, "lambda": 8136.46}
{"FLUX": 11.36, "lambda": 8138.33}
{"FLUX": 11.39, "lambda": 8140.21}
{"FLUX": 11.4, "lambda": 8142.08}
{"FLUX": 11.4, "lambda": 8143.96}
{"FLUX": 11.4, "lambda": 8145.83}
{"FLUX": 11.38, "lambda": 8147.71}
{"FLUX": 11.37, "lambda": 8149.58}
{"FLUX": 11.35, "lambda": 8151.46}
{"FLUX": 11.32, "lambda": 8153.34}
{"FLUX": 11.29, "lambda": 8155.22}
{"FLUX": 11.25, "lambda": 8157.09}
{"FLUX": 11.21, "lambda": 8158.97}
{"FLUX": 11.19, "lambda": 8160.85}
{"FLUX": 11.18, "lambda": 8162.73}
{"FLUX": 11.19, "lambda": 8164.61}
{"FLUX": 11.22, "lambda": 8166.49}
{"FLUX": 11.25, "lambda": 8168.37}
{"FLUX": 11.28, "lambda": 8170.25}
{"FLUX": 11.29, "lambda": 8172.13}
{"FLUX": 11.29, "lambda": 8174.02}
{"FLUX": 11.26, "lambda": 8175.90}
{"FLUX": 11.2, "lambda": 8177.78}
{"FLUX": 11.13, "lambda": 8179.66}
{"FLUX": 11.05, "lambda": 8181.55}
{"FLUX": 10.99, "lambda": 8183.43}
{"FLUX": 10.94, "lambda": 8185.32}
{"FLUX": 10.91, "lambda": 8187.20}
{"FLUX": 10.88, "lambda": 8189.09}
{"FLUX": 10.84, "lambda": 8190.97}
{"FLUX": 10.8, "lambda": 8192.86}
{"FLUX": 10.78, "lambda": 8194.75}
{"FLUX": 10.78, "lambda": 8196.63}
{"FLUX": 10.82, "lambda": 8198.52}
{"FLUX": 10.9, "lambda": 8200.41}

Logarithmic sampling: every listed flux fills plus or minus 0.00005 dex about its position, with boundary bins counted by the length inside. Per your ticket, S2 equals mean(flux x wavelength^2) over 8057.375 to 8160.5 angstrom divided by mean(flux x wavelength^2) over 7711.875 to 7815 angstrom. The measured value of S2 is 1.1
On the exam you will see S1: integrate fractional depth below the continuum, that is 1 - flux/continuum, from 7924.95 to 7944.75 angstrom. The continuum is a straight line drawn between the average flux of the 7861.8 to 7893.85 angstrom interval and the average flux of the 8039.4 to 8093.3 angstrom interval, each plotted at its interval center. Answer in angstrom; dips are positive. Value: 0.2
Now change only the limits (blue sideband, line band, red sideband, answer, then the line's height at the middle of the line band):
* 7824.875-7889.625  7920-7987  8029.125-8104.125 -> 0.1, 11.3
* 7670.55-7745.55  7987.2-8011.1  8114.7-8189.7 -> -0.1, 11.2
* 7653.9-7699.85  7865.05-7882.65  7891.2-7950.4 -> -0.3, 11.3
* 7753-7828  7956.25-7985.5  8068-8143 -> 0.1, 11.3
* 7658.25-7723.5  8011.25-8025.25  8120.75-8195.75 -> -0.2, 11.2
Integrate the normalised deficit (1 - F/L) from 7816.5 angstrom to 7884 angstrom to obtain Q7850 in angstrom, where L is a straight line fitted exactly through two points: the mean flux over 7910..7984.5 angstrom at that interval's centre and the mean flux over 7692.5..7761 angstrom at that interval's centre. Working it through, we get -0.2 angstrom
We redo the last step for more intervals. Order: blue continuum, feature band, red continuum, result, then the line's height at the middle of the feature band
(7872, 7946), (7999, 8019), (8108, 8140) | 0.1 angstrom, 11.4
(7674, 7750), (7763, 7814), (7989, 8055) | -0.5 angstrom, 11.3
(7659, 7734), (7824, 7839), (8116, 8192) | 0.0 angstrom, 11.2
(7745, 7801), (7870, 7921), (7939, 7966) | -0.7 angstrom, 11.3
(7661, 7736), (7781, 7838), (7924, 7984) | -0.5 angstrom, 11.2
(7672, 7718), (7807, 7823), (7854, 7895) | -0.1 angstrom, 11.3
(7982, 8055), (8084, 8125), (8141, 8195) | -0.5 angstrom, 11.2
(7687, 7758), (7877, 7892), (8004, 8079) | -0.3 angstrom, 11.3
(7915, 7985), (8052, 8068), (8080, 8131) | 0.1 angstrom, 11.3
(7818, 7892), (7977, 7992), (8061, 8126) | 0.1 angstrom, 11.3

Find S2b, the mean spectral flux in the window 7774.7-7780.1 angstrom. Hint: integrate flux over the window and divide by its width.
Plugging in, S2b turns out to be 11.4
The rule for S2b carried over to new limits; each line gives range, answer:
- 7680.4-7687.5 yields 11.3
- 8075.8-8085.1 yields 11.2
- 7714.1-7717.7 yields 11.2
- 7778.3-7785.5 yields 11.3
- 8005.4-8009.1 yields 11.3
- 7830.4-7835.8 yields 11.1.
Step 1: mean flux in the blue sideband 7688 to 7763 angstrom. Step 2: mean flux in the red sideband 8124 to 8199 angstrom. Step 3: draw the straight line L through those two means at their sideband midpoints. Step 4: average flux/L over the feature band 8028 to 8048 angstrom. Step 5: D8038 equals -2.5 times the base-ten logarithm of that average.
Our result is -0.02 mag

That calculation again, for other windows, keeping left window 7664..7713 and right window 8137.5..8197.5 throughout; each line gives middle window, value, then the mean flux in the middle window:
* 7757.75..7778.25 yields -0.03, 11.4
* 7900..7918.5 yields -0.03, 11.4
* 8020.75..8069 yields -0.02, 11.3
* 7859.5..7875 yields -0.03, 11.4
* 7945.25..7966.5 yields -0.01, 11.3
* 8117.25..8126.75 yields -0.01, 11.3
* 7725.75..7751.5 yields -0.02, 11.3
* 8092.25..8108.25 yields -0.03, 11.4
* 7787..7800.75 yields -0.02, 11.3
